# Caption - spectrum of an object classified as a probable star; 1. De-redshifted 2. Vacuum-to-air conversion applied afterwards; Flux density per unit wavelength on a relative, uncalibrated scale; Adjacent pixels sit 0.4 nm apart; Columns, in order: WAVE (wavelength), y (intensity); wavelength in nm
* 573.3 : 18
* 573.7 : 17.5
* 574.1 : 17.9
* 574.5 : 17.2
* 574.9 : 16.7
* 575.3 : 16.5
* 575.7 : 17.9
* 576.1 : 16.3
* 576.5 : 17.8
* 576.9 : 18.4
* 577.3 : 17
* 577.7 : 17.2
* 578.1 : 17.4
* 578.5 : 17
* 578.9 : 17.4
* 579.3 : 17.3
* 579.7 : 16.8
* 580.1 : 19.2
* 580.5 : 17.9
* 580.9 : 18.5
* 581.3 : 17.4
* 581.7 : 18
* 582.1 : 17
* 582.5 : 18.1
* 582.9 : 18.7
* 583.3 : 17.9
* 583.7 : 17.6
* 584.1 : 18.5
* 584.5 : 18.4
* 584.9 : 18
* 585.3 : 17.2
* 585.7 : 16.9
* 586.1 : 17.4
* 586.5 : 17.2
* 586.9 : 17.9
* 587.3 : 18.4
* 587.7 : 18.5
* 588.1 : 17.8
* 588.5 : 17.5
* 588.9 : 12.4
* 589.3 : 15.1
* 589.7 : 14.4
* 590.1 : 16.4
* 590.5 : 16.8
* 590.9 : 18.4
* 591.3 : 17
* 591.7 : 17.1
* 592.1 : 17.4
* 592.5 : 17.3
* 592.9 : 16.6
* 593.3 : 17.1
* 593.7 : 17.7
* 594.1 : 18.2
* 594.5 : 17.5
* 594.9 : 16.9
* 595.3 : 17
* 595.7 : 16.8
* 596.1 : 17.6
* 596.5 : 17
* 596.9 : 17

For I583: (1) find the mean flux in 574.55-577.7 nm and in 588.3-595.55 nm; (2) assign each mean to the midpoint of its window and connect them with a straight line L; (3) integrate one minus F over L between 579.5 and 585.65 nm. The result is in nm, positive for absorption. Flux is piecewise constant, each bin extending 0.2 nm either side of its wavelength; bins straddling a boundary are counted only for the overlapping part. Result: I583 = -0.327 nm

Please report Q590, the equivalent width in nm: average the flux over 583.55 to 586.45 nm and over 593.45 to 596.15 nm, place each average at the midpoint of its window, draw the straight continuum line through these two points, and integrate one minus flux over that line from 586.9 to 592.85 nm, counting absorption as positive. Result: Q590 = 0.25 nm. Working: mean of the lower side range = 17.7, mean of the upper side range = 17.4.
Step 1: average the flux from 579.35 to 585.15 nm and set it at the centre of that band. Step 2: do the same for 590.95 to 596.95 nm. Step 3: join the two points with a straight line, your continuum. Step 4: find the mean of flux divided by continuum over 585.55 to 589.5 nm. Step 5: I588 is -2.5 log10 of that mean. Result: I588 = 0.047 mag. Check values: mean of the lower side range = 18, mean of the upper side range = 17.2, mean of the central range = 16.9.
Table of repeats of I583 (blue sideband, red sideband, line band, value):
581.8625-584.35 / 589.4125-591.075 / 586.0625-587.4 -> -0.042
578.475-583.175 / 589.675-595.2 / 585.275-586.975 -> 0.021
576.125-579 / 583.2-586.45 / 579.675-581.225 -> -0.060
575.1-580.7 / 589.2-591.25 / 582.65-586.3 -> -0.216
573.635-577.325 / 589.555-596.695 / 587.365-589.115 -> 0.048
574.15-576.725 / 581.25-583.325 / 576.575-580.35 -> -0.017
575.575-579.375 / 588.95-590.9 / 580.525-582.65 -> -0.125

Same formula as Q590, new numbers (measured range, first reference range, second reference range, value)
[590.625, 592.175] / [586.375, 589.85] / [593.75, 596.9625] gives -0.05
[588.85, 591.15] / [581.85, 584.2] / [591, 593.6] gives 0.20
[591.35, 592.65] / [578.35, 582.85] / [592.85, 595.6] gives 0.01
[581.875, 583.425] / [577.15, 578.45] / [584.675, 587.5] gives -0.05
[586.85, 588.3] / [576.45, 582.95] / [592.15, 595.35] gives -0.06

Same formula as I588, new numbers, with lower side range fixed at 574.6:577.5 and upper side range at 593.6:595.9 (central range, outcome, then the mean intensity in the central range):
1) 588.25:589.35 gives 0.147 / 15.1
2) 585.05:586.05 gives 0.008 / 17.1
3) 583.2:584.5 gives -0.049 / 18.1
